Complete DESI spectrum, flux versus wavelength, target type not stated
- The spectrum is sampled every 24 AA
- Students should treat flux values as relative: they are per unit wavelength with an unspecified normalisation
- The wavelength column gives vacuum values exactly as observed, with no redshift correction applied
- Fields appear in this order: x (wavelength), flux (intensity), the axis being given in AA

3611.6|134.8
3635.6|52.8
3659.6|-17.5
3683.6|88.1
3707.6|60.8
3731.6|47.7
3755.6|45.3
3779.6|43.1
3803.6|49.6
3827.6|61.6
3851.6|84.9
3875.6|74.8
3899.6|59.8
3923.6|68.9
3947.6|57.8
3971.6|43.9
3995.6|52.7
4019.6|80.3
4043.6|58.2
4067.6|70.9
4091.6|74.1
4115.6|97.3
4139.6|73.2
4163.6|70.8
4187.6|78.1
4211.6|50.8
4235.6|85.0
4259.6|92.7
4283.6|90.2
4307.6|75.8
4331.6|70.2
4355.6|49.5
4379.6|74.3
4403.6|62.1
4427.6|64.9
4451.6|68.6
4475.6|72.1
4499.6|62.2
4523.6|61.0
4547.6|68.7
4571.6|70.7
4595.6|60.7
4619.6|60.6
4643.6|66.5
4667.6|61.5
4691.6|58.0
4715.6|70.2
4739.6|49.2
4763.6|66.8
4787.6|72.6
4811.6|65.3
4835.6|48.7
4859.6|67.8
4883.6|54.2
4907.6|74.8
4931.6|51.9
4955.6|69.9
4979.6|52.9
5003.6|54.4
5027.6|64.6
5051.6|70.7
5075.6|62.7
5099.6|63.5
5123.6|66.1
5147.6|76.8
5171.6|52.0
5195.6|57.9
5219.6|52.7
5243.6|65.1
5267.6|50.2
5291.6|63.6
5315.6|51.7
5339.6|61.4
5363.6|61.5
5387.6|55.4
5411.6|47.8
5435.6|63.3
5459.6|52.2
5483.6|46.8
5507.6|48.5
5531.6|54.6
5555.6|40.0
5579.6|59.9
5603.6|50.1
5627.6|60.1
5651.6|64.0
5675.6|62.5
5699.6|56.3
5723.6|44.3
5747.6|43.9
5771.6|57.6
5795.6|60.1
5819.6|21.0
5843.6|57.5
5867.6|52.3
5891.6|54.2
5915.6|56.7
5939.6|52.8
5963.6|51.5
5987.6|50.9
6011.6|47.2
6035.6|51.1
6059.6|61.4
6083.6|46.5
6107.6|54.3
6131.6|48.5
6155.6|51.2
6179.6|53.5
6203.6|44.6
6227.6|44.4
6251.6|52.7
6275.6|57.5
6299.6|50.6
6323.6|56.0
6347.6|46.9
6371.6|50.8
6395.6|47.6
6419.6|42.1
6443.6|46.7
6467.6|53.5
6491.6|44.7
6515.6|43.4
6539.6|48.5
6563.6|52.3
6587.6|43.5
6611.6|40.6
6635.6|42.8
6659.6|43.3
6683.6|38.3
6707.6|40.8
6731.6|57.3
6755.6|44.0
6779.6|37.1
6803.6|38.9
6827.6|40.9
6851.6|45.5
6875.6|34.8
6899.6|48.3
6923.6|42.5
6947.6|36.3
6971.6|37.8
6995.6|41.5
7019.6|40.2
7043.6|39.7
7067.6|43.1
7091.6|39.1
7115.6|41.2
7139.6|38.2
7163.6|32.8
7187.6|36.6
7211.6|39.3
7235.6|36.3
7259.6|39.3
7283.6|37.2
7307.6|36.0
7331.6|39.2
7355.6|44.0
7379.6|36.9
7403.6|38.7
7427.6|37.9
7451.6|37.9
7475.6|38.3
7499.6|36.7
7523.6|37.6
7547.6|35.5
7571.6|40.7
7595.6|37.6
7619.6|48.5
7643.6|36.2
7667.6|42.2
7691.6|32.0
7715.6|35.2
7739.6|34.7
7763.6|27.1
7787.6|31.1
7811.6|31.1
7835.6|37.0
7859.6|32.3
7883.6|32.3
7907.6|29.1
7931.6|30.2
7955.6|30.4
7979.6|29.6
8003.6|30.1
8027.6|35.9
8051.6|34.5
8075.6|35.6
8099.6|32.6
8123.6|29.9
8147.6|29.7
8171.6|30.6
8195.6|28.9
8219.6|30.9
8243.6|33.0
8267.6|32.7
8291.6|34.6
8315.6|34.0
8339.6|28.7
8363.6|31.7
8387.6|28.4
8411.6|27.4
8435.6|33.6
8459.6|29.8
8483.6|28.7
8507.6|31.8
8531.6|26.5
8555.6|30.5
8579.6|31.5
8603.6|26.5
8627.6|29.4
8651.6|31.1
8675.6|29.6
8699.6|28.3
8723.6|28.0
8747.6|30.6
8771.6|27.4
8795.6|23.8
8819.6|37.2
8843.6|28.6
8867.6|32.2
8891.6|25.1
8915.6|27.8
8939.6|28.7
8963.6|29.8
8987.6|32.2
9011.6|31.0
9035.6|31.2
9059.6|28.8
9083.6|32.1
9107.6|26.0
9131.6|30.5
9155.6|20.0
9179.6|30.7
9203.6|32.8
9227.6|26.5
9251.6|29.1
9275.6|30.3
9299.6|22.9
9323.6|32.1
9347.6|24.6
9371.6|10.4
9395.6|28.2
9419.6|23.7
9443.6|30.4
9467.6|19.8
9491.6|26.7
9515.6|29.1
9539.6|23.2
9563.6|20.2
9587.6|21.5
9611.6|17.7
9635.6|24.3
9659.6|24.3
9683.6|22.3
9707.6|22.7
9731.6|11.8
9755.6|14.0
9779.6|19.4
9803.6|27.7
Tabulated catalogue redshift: 0.03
